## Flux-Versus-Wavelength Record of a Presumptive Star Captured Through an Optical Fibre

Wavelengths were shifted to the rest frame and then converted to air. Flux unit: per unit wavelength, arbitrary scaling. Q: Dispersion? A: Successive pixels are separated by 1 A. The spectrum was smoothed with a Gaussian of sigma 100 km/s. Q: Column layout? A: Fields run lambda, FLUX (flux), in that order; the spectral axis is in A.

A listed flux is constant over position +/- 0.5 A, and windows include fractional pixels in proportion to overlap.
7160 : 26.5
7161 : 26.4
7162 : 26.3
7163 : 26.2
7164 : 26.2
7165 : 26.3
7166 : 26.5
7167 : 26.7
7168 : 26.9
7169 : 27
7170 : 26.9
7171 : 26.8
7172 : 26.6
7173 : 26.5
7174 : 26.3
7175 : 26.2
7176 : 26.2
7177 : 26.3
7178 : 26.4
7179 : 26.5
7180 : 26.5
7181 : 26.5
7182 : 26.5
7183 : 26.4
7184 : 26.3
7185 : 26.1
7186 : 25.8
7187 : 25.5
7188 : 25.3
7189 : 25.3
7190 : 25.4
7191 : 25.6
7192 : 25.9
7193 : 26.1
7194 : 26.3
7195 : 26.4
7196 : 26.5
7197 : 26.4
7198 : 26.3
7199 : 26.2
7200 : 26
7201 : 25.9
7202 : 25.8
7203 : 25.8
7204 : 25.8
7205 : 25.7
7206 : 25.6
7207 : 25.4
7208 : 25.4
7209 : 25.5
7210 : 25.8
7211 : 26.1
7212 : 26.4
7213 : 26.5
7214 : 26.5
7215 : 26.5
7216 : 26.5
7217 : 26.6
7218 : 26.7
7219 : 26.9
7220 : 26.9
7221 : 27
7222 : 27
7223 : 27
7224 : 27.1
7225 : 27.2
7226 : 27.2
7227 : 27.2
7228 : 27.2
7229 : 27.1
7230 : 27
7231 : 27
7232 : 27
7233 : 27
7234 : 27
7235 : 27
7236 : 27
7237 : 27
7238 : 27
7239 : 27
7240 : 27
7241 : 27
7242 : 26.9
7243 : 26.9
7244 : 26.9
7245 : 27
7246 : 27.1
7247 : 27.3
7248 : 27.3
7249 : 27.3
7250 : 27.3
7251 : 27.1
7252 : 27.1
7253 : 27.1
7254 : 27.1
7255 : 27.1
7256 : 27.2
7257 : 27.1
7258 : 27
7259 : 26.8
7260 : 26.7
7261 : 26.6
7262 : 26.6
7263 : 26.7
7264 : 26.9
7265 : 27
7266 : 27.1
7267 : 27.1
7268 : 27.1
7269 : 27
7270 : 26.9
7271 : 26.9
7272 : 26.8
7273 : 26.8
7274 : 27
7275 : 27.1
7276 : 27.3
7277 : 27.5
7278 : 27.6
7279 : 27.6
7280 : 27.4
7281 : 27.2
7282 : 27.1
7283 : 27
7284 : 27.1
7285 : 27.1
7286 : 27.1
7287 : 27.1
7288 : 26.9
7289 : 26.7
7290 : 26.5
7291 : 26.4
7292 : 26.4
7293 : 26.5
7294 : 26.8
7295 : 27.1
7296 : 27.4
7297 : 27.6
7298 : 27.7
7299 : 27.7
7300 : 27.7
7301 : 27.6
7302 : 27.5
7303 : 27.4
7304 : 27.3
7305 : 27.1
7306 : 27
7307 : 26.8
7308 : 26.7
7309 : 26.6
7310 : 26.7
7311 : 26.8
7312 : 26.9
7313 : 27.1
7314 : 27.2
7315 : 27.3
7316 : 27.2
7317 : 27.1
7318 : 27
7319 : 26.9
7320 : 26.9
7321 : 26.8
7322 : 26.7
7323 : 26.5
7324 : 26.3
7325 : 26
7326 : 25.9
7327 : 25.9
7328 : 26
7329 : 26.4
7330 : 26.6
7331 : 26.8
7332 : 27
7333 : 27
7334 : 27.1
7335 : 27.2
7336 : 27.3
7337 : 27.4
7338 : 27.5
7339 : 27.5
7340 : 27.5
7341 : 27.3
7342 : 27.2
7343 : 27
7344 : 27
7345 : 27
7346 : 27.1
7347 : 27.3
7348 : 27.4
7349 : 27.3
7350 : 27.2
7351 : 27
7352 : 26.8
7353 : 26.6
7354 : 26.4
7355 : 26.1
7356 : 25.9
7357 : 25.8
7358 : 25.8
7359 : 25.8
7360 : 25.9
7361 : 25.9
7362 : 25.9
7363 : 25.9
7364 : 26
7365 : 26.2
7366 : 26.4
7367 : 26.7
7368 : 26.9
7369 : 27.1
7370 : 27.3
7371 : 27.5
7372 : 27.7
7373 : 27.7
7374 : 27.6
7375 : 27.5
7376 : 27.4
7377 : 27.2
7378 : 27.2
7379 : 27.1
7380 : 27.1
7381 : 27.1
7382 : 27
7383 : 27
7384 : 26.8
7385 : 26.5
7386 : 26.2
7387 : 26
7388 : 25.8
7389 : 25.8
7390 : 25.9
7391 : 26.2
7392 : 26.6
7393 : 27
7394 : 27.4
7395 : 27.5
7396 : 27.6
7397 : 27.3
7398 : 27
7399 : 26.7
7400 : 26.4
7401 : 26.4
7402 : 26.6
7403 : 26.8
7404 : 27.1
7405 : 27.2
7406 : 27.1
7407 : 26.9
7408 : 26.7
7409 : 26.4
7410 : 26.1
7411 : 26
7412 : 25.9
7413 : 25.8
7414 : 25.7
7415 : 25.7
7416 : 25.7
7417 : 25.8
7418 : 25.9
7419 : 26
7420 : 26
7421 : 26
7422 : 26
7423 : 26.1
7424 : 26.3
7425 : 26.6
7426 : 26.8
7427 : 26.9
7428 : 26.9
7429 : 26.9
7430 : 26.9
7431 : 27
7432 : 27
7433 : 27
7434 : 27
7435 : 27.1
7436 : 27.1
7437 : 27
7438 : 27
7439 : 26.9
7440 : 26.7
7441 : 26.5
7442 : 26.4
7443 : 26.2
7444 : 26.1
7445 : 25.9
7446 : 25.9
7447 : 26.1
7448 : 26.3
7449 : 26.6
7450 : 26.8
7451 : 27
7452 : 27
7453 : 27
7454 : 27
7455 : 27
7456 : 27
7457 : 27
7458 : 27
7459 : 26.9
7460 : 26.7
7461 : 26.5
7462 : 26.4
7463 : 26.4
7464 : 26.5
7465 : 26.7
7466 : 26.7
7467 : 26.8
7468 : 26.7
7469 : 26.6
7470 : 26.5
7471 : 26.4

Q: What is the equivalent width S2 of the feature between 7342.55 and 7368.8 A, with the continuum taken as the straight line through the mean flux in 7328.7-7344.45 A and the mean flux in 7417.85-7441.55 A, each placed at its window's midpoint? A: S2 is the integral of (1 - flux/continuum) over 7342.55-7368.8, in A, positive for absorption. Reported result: 0.5 A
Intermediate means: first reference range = 27.1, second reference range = 26.7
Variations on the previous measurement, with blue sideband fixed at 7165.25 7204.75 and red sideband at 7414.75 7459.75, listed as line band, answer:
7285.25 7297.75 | -0.25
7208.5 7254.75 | -1.09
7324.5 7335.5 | -0.05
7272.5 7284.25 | -0.39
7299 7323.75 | -0.60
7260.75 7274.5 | -0.29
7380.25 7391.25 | 0.04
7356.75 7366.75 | 0.19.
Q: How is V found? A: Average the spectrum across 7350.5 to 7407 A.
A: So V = 26.7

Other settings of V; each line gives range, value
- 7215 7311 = 27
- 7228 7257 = 27.1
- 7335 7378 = 26.9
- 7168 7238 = 26.4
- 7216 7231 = 27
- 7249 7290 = 27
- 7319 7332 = 26.4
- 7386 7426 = 26.4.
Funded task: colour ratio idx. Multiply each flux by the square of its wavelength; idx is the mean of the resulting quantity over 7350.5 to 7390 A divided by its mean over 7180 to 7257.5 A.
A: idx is 1.0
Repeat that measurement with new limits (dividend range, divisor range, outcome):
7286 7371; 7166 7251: 1.05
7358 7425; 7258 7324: 1.01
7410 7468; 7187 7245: 1.07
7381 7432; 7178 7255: 1.05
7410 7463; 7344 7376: 1.01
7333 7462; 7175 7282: 1.05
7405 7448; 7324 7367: 1.01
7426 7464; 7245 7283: 1.04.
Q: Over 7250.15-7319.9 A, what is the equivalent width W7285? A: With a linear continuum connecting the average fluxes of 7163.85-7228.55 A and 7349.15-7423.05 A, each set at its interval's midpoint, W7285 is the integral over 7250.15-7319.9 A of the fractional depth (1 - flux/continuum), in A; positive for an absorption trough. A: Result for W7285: -1.6 A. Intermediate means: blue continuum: 26.3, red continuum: 26.6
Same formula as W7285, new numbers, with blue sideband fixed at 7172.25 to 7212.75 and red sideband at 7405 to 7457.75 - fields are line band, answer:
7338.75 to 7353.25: -0.44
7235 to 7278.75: -1.46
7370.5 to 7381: -0.39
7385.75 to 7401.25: -0.10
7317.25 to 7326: -0.10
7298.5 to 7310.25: -0.41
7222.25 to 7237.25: -0.55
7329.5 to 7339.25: -0.30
